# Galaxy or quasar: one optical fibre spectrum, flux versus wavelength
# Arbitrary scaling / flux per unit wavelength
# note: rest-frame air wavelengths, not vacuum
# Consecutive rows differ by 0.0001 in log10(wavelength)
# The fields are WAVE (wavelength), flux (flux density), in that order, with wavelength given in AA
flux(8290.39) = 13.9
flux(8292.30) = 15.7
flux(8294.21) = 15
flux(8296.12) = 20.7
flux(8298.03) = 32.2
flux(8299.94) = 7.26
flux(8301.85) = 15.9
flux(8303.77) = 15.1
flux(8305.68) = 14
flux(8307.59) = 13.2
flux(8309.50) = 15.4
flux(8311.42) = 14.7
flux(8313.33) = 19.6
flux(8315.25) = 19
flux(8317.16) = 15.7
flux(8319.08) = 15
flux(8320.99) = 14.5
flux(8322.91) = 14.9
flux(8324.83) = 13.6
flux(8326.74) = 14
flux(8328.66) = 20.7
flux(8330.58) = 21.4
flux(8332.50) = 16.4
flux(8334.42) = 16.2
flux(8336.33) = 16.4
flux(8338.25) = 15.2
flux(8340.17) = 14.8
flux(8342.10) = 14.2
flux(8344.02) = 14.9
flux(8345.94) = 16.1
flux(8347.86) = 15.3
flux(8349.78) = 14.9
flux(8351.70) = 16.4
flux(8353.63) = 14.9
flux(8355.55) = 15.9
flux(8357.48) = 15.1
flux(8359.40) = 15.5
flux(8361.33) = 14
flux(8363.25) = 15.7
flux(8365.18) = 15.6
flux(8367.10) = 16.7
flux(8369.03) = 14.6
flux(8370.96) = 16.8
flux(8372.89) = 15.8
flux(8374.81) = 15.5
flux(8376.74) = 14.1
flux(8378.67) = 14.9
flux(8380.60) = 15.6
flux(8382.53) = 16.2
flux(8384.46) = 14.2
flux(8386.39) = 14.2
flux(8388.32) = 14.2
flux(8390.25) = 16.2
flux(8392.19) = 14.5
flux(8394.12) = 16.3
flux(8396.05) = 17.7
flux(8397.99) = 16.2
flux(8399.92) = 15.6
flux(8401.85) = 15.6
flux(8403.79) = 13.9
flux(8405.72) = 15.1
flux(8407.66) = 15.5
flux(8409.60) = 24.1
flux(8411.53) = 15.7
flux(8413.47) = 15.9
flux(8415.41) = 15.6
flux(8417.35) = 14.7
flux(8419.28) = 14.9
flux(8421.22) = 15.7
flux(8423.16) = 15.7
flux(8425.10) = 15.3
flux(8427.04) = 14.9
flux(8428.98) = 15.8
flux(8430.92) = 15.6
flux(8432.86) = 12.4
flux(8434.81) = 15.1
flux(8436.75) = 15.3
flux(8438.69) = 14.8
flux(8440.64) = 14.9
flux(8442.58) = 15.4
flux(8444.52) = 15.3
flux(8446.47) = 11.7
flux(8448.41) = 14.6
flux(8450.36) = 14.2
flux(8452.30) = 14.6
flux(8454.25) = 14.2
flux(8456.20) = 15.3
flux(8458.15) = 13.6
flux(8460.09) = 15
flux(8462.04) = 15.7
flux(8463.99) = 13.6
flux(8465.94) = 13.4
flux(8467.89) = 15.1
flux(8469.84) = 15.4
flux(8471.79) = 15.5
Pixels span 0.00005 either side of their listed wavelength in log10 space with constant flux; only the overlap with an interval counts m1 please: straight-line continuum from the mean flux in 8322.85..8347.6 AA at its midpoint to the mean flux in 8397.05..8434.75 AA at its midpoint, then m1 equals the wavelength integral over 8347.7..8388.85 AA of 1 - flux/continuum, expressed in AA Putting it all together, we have 1.6 AA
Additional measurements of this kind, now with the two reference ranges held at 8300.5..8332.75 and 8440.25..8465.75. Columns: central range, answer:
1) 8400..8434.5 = -1.9 AA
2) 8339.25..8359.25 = 0.4 AA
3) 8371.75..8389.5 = 0.3 AA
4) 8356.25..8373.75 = -0.1 AA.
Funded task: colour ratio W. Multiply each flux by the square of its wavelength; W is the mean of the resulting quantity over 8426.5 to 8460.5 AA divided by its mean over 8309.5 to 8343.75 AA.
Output 0.93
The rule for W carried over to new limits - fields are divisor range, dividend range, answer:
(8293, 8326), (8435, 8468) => 0.93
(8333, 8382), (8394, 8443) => 1.03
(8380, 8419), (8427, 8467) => 0.93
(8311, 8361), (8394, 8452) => 0.99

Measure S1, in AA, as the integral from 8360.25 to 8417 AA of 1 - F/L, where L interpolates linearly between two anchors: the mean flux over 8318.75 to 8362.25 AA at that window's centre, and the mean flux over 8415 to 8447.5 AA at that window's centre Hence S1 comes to -1.7 AA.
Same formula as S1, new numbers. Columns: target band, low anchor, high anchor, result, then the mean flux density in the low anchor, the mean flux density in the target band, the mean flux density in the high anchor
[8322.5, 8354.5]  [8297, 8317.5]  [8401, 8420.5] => 1.0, 16.6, 15.9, 16.1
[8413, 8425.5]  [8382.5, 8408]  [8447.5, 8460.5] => -0.3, 15.4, 15.4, 14.5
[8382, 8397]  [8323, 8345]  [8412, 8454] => 0.0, 16.1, 15.4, 14.9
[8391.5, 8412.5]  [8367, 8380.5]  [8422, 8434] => -1.7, 15.4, 16.4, 15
